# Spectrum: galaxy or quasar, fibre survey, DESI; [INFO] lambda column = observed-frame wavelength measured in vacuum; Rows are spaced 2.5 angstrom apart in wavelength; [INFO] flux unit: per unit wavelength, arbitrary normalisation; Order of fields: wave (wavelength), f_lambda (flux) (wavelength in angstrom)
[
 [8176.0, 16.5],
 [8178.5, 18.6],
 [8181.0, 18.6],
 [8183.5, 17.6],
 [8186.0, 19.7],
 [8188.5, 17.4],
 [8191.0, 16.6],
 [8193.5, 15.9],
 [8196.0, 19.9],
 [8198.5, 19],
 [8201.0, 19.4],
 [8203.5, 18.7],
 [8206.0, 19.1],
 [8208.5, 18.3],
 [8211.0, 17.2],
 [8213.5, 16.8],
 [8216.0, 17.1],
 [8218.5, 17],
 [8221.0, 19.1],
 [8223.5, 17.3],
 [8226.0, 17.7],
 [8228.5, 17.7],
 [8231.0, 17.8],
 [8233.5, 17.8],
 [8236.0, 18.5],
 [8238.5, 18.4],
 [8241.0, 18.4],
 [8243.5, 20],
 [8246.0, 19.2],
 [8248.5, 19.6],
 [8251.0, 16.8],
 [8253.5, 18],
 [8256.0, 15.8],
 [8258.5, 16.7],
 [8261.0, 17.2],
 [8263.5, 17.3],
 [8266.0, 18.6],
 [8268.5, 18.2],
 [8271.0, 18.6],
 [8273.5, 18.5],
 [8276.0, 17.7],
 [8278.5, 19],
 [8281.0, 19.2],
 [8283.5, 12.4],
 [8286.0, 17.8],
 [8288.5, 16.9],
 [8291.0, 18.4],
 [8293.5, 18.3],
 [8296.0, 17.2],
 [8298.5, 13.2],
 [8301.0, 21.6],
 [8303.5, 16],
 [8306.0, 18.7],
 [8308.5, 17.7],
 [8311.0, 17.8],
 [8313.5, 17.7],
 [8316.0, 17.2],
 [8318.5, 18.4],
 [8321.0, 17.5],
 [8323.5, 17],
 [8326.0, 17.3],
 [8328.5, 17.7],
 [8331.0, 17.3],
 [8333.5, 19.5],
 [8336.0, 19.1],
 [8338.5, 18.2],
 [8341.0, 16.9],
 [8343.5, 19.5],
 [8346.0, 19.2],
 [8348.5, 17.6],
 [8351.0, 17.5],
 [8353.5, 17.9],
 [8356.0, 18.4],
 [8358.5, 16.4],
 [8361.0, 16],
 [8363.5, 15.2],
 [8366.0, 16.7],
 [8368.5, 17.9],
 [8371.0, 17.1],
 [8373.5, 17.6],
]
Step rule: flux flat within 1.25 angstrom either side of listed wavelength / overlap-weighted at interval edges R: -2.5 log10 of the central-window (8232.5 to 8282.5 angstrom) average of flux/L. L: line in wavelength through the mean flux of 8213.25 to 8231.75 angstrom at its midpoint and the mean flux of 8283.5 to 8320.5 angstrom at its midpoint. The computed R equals -0.04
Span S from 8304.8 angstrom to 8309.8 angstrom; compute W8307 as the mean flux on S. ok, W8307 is 18.2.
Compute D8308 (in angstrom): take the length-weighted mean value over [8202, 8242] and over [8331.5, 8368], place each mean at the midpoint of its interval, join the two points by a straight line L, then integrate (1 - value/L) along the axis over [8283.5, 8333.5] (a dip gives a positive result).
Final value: 0.86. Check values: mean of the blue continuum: 17.9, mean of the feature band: 17.5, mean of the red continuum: 17.7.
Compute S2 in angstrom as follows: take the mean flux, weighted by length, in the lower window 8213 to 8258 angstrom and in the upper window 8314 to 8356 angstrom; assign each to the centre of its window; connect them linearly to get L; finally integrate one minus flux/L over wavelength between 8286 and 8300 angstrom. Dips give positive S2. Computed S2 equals 0.8 angstrom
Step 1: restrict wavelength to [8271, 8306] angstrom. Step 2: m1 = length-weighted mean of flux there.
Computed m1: 17.5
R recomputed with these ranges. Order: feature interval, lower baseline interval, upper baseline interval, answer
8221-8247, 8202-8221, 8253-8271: -0.04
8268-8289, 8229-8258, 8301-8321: 0.03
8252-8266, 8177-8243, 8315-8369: 0.05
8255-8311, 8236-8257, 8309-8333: 0.03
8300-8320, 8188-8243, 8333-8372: -0.02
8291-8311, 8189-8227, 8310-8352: 0.02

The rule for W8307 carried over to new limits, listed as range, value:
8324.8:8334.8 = 18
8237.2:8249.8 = 19.1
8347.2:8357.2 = 17.9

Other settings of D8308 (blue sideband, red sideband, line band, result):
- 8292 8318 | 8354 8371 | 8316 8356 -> -1.98 angstrom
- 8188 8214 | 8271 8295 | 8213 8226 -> 0.33 angstrom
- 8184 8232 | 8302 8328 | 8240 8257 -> -0.44 angstrom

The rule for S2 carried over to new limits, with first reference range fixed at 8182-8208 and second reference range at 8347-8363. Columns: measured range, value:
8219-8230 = 0.15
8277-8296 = 0.31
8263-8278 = -0.36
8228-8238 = 0.04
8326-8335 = -0.35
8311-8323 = -0.12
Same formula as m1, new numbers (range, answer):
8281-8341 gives 17.5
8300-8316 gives 18.1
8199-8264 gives 18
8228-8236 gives 17.9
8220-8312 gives 17.8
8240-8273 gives 18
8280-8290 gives 16.6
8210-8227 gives 17.5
